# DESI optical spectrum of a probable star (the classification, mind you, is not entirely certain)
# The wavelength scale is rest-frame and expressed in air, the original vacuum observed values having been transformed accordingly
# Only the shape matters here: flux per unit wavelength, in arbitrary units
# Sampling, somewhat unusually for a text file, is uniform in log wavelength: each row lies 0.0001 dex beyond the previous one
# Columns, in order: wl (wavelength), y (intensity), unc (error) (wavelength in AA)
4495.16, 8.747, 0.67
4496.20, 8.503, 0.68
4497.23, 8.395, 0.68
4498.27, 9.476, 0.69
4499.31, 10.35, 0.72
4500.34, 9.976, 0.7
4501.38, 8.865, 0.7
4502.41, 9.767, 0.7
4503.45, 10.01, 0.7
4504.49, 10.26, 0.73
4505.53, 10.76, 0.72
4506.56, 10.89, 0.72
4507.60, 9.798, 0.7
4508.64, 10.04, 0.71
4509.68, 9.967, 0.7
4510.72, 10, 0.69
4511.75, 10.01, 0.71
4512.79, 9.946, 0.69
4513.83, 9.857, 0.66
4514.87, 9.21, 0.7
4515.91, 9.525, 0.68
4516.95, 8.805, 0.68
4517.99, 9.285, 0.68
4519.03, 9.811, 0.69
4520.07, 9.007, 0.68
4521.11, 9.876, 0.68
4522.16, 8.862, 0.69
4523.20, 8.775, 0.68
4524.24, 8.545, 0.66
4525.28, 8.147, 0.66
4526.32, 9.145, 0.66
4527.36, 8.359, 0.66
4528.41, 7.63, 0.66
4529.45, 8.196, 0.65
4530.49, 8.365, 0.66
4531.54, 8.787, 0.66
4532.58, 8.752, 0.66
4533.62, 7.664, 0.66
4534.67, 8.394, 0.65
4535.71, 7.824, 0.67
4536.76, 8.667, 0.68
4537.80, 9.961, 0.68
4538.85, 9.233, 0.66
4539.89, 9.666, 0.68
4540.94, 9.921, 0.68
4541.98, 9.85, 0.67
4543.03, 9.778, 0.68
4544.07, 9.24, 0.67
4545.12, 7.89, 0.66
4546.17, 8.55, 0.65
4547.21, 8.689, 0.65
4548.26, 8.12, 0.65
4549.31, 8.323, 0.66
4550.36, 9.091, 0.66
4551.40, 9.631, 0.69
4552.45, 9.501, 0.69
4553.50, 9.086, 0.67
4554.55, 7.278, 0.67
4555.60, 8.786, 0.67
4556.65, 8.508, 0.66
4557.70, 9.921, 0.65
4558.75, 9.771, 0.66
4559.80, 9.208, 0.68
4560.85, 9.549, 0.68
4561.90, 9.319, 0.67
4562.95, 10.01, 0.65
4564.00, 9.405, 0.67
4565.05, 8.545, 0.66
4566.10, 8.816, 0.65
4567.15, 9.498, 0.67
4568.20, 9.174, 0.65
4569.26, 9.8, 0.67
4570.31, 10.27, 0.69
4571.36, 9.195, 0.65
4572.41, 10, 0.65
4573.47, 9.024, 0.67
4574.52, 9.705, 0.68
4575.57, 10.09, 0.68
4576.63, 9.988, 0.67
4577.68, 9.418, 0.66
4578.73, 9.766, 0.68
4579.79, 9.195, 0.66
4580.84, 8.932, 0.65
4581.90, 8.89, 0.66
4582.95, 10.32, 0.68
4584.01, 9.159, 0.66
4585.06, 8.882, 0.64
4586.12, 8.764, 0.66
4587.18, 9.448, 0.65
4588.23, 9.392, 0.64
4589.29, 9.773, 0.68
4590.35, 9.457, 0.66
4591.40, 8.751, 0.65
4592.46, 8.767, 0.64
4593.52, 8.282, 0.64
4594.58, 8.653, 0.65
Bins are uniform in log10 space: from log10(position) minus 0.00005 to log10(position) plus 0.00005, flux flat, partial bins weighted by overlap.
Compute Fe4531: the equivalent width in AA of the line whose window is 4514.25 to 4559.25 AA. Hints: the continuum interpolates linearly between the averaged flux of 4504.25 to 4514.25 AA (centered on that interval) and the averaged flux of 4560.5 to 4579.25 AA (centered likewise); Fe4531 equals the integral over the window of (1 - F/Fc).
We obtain 4.5 AA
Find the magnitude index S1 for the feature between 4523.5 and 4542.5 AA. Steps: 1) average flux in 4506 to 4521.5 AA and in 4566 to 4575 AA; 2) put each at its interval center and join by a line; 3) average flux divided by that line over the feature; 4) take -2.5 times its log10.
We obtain 0.11 mag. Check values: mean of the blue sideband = 9.74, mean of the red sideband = 9.53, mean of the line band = 8.73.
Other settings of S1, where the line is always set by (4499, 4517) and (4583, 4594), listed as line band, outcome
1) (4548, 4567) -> 0.042 mag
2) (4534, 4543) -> 0.049 mag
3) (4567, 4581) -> -0.038 mag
